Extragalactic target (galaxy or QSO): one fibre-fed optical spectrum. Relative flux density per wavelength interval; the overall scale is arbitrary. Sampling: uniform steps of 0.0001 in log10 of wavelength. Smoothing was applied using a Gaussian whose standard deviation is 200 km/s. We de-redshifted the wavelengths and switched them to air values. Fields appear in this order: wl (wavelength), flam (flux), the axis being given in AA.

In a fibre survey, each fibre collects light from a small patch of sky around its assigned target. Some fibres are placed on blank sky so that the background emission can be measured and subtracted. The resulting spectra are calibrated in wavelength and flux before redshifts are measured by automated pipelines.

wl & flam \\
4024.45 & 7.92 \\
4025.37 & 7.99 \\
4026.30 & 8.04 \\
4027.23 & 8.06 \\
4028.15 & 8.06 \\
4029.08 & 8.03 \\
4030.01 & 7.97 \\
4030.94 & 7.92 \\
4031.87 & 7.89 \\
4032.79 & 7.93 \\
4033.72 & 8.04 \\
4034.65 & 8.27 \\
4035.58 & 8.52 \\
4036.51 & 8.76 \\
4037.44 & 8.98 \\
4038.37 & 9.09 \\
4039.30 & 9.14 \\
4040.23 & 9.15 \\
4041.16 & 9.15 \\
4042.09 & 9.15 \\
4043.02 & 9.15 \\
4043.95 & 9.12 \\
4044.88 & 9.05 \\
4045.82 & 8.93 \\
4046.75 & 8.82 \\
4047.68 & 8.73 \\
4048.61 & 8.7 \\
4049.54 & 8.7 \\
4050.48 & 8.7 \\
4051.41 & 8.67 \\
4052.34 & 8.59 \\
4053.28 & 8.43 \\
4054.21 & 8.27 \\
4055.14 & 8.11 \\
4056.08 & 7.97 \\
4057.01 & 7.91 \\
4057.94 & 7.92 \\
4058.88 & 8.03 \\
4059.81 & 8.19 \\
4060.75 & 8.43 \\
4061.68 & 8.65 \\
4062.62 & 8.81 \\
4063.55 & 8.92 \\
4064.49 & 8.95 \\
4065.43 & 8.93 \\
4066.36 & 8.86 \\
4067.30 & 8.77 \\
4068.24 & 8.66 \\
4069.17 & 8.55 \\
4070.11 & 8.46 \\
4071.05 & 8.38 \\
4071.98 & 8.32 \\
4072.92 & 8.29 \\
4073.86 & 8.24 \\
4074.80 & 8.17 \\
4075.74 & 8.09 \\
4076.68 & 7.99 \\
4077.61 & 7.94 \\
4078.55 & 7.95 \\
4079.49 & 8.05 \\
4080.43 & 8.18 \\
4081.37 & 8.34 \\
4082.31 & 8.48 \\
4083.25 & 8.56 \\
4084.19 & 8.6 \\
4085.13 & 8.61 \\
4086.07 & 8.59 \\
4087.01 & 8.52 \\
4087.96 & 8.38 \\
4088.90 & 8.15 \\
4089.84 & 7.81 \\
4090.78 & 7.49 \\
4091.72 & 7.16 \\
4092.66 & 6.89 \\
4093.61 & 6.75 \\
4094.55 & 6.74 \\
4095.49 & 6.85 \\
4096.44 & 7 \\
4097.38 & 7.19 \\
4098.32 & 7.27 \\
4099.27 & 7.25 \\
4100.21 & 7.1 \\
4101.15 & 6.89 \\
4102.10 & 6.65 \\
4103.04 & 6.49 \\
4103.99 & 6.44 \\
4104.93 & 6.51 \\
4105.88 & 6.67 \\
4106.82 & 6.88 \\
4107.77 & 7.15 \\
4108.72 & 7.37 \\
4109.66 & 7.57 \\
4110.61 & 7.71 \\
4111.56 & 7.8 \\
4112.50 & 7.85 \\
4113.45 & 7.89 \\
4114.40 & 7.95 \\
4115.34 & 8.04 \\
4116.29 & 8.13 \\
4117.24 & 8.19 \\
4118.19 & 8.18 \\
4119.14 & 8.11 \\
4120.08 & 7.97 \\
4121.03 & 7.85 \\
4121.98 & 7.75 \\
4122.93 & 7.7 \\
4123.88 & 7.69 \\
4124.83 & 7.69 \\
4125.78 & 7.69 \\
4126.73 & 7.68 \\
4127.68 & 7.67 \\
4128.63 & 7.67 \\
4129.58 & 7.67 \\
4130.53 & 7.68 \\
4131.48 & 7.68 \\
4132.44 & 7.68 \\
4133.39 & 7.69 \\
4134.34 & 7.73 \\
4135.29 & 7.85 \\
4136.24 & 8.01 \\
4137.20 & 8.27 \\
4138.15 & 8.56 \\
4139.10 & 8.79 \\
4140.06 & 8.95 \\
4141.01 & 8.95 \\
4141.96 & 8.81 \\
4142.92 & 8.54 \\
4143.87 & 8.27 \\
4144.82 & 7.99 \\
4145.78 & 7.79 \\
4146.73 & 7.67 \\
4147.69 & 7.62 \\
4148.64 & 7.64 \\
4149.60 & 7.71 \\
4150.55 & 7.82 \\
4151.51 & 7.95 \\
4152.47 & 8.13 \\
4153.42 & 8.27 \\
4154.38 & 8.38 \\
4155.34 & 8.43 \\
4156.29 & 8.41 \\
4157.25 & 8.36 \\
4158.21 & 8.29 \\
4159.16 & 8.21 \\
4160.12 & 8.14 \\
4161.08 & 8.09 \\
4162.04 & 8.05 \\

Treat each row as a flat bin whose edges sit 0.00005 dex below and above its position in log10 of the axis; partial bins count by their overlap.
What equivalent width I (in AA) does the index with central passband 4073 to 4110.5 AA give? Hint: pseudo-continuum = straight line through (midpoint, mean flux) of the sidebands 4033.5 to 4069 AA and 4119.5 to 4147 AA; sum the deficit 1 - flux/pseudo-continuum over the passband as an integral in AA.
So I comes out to 3.48 AA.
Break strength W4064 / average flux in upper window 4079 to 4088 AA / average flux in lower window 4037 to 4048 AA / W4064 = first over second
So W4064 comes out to 0.93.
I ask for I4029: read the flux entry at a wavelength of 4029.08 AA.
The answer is 8.03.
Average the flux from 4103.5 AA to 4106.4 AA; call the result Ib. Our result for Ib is 6.55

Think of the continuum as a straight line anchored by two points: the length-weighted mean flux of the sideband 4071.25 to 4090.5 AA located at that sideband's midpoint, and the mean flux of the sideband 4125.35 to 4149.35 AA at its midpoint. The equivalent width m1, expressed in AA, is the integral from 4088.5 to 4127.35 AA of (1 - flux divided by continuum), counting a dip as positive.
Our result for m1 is 3.5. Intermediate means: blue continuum 8.26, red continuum 8.02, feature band 7.42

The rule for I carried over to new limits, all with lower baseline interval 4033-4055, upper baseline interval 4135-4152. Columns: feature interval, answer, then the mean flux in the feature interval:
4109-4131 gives 1.30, 7.83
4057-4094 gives 1.40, 8.26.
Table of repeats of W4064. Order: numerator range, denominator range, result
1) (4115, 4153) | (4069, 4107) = 1.04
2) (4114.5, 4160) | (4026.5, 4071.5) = 0.94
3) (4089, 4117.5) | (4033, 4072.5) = 0.84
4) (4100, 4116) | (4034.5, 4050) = 0.81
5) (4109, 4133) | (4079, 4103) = 1.02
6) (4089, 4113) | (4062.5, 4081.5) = 0.85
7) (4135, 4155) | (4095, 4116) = 1.14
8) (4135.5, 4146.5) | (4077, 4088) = 1.01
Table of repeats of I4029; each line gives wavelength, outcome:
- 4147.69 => 7.62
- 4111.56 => 7.8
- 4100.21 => 7.1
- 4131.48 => 7.68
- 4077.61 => 7.94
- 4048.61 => 8.7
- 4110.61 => 7.71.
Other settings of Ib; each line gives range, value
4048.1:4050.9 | 8.69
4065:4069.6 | 8.77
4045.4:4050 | 8.79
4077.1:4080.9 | 8.04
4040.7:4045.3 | 9.13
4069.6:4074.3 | 8.34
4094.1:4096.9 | 6.85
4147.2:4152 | 7.74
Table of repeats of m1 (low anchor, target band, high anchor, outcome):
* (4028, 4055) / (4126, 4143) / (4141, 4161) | 0.3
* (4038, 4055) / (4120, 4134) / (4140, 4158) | 1.0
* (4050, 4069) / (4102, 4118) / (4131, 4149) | 1.7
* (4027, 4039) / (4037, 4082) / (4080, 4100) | -2.9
